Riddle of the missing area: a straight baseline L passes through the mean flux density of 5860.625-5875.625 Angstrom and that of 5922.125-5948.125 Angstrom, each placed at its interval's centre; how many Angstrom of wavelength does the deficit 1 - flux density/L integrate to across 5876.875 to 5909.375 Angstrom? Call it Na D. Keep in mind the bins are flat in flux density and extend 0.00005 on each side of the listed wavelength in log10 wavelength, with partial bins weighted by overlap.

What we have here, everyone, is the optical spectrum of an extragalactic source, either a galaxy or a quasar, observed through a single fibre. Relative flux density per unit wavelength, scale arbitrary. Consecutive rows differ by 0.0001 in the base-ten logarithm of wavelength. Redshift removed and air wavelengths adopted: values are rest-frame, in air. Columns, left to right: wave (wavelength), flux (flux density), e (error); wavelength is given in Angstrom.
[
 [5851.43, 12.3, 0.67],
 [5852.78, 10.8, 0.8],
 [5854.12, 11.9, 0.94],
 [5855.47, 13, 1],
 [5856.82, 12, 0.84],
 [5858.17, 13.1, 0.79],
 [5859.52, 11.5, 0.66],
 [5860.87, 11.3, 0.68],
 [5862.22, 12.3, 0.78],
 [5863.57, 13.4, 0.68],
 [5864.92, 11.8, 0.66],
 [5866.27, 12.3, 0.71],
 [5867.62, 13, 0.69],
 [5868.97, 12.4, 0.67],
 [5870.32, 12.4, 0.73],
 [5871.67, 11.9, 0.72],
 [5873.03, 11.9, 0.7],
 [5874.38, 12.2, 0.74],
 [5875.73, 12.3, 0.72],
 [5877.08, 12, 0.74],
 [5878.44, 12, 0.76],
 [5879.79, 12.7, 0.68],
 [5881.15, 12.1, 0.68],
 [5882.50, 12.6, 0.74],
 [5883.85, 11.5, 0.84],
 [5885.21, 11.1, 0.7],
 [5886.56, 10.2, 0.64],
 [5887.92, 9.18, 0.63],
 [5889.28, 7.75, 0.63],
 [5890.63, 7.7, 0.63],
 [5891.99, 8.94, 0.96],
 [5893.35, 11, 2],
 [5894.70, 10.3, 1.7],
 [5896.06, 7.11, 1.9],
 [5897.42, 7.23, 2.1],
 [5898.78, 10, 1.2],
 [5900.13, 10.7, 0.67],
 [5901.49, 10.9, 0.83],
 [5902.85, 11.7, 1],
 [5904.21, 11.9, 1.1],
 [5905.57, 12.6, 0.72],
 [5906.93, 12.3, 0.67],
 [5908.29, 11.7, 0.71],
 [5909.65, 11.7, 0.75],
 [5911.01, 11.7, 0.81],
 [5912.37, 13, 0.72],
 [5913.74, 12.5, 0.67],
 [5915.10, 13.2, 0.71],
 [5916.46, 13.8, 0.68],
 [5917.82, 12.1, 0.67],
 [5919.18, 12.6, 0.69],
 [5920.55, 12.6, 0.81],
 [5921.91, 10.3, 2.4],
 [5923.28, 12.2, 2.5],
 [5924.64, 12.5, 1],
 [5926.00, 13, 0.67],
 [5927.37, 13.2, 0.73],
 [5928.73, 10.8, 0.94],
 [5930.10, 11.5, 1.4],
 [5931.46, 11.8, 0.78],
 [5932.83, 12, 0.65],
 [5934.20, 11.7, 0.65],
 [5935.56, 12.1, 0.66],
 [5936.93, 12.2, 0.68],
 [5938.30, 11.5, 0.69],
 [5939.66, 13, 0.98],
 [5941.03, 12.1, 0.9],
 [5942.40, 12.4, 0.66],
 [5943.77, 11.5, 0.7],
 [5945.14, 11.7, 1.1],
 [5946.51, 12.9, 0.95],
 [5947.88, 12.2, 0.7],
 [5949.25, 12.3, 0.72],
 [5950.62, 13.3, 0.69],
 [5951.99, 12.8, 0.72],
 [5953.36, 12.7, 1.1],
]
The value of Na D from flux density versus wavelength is 4.2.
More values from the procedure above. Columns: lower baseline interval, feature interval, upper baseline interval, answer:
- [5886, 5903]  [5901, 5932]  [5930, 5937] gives -4.1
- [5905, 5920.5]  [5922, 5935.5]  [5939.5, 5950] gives 0.4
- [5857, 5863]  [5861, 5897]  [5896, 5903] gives -0.8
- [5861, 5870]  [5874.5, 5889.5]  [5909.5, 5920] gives 1.4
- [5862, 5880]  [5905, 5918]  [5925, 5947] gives -0.3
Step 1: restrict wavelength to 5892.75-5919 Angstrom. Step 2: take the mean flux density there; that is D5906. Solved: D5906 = 11.4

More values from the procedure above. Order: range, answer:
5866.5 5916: 11.2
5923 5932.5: 12.1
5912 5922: 12.6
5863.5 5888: 12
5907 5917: 12.5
